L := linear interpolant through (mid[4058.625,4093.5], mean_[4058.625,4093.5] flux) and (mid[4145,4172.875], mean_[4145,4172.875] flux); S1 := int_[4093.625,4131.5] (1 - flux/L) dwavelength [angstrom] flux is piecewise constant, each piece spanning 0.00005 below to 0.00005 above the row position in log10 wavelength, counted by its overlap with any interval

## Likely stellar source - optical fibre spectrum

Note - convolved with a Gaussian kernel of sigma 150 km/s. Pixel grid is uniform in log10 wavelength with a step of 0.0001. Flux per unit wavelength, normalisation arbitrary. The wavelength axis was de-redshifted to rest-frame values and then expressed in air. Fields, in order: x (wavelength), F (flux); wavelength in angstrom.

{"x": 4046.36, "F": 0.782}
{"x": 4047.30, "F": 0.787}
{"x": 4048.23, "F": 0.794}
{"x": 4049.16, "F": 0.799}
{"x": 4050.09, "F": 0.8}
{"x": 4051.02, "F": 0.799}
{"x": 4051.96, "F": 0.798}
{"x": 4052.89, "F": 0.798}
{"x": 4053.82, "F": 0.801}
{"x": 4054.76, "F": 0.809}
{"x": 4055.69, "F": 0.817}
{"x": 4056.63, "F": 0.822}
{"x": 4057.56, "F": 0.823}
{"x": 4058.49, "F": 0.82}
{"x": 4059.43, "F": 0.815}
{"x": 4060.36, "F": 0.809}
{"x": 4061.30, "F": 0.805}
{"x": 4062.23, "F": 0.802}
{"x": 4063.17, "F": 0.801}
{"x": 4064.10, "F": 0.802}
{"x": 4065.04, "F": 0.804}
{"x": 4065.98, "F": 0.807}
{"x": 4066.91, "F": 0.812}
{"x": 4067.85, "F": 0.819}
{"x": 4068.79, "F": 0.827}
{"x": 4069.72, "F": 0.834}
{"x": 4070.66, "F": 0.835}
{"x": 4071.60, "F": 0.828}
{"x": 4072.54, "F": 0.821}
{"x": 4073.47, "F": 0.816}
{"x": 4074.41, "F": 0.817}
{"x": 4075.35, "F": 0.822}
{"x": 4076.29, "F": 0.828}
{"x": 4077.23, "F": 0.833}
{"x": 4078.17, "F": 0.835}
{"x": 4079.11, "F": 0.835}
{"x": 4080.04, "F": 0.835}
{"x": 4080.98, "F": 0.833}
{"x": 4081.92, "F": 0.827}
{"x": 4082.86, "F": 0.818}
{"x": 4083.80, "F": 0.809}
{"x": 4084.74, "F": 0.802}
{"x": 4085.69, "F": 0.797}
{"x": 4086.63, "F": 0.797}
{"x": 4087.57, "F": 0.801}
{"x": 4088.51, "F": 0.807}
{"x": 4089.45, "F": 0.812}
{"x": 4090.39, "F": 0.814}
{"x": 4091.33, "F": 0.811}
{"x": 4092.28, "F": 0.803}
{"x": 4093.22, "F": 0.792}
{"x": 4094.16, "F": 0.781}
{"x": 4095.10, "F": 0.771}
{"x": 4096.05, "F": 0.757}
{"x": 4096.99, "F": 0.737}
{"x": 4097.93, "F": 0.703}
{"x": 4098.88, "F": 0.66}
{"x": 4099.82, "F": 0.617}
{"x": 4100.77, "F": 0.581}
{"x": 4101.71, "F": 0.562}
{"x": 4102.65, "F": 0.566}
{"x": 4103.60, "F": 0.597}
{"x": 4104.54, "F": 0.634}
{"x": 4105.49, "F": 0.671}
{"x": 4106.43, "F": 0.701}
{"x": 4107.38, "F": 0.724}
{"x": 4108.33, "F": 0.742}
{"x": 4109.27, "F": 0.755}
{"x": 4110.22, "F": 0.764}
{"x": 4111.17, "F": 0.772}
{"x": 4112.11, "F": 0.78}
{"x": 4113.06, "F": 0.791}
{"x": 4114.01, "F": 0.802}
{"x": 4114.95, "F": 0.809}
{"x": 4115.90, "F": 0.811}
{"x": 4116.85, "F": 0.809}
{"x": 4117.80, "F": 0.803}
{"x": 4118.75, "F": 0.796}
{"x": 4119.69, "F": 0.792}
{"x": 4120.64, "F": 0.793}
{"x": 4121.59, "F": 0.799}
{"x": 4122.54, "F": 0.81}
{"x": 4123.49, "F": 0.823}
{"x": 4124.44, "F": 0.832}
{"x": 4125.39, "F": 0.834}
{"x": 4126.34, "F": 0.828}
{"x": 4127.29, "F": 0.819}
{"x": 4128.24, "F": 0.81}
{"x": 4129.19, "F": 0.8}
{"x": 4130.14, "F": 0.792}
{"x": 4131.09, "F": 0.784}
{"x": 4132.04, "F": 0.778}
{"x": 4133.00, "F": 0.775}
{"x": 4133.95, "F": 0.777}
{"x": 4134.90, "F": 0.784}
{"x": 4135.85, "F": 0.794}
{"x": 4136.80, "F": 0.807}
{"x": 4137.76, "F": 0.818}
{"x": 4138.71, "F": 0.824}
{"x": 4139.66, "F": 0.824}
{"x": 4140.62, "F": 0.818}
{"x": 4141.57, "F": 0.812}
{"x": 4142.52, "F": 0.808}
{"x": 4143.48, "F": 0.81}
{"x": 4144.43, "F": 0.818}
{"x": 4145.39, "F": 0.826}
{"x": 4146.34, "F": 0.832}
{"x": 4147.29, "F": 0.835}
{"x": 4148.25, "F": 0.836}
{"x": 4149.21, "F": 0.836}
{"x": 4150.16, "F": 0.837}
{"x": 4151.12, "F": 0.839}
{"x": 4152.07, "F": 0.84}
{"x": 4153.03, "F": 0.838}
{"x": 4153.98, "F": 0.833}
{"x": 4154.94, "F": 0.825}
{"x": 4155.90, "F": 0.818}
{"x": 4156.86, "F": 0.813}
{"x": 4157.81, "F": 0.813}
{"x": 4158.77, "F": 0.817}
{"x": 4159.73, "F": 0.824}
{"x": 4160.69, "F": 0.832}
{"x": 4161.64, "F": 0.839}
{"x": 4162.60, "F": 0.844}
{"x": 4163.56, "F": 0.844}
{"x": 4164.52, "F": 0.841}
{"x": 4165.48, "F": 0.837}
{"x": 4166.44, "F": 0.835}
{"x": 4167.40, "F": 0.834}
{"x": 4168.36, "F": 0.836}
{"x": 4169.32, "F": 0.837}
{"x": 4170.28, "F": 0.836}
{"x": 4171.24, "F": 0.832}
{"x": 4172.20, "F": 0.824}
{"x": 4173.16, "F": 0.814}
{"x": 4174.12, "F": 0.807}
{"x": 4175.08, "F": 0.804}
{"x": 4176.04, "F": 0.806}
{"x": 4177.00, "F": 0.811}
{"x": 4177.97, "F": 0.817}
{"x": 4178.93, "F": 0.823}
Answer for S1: 3.3 angstrom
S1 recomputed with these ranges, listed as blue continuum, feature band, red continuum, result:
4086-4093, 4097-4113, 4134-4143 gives 2.5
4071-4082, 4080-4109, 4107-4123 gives 2.5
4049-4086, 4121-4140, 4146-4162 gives 0.5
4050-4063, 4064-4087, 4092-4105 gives -2.1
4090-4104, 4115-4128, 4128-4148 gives -0.8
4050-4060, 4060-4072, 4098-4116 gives -0.4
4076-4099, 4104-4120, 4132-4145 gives 0.8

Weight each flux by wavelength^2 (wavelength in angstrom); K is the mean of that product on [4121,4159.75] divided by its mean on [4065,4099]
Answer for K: 1.0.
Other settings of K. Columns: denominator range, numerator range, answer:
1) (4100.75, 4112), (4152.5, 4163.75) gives 1.25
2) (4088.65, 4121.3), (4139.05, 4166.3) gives 1.15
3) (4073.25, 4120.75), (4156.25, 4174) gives 1.12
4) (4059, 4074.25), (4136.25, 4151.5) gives 1.05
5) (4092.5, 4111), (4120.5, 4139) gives 1.18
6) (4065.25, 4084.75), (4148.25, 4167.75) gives 1.05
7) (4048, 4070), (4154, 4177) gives 1.08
